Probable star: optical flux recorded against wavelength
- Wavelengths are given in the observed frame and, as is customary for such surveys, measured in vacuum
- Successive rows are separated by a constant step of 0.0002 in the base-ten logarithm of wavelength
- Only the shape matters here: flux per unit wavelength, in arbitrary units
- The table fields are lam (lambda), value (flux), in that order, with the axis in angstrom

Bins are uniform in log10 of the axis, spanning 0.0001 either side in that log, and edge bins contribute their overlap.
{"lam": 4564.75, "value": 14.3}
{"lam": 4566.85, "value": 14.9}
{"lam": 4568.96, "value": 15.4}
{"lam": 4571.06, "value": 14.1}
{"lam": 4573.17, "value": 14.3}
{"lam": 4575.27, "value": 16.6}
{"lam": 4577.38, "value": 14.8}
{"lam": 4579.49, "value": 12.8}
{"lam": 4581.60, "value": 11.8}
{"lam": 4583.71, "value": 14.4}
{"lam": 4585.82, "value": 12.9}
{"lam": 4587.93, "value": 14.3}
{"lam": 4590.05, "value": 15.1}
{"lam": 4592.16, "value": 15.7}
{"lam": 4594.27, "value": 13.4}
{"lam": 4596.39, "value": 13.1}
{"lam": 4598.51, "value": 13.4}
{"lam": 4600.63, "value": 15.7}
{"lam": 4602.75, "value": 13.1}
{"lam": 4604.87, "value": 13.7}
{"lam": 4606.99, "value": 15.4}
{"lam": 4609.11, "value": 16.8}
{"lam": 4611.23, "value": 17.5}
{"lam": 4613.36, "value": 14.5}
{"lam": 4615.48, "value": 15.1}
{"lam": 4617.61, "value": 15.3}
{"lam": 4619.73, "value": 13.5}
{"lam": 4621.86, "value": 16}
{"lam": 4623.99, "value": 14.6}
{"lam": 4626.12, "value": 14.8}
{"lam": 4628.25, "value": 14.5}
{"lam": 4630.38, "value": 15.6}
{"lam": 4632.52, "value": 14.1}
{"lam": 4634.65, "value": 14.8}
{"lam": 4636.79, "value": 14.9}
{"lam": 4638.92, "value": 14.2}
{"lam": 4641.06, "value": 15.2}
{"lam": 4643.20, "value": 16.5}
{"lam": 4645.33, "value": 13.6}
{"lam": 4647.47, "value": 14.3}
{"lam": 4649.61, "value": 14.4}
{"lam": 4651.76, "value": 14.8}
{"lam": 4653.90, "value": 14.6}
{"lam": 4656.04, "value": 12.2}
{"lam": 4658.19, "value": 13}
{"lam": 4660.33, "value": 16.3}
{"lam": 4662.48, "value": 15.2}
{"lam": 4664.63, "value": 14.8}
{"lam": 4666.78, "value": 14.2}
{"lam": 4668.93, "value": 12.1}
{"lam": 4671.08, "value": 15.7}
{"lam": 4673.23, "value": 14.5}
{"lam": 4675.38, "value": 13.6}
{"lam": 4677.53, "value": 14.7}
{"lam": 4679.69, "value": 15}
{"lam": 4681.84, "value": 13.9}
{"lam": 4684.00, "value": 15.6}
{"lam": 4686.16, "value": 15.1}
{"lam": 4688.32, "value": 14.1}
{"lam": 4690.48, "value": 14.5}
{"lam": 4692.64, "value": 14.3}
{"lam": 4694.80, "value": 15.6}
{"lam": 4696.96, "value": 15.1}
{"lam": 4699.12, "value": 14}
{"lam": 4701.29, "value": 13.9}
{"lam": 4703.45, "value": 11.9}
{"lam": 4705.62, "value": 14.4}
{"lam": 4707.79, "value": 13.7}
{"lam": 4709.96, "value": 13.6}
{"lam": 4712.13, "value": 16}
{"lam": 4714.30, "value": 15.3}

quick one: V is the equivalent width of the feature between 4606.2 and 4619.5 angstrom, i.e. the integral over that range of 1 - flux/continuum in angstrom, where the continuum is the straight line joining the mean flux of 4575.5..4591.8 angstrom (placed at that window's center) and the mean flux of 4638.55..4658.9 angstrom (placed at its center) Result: -1.4 angstrom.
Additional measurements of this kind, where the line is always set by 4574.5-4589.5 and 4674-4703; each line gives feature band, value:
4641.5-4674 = -0.2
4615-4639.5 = -1.1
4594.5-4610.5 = -0.5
